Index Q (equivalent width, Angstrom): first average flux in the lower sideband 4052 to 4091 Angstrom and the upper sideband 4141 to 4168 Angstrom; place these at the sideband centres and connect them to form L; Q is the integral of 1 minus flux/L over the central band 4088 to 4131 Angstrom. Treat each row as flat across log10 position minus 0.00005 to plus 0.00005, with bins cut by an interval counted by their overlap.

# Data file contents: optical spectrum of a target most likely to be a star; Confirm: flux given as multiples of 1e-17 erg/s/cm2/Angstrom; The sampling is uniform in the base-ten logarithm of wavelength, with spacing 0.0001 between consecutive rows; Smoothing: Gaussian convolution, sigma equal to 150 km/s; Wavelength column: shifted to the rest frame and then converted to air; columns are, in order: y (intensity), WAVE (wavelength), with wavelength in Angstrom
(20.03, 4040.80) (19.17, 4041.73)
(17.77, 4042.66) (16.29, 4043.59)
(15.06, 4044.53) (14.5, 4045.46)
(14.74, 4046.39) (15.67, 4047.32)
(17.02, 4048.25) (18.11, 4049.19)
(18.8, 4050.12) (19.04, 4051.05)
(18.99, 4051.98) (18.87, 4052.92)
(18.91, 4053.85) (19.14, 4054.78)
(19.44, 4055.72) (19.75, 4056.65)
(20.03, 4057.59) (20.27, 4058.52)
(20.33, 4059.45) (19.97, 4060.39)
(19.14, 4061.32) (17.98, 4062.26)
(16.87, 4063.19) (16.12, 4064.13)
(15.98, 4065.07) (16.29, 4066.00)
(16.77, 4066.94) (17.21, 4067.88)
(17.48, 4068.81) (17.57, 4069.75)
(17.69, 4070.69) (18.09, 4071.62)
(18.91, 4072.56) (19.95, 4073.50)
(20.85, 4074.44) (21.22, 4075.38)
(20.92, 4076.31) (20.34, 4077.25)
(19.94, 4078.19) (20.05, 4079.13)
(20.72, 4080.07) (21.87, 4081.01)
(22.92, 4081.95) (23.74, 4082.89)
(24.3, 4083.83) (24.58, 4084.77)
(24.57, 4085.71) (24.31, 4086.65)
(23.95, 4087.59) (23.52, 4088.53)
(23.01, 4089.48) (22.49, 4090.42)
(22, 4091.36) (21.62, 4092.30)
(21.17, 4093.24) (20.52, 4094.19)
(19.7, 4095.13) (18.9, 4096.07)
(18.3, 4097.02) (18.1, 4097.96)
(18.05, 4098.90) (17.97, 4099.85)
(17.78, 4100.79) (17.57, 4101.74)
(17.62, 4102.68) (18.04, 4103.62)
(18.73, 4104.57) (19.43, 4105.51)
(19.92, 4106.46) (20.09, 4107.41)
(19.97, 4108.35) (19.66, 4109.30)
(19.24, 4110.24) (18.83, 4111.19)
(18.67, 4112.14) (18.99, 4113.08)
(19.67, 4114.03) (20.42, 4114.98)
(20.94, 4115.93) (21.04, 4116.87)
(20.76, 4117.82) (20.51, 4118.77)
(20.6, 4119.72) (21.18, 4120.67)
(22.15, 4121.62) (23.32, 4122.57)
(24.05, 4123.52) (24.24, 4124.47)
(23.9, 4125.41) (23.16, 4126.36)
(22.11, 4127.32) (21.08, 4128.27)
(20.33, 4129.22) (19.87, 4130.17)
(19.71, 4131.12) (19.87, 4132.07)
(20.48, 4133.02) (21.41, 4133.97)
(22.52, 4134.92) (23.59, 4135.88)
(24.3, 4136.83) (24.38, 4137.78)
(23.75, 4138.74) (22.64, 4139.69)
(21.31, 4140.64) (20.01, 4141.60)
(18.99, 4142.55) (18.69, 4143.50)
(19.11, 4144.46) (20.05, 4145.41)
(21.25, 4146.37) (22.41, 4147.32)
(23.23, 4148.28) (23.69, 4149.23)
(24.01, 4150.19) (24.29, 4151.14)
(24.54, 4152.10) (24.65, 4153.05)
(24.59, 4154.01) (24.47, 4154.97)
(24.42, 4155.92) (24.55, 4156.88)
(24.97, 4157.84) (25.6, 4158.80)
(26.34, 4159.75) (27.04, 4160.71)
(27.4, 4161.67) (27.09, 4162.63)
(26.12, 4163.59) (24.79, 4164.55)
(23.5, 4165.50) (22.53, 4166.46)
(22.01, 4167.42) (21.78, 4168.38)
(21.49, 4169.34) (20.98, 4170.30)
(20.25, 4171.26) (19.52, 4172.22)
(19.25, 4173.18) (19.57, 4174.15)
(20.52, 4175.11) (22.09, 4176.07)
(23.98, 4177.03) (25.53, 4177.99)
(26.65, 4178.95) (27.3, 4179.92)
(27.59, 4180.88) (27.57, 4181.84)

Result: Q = 2.55 Angstrom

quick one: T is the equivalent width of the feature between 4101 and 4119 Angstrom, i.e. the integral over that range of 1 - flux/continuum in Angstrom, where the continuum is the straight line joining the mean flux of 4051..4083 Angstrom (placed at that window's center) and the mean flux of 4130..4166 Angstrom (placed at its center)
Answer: 1.6 Angstrom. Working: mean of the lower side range 19.2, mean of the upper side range 23.2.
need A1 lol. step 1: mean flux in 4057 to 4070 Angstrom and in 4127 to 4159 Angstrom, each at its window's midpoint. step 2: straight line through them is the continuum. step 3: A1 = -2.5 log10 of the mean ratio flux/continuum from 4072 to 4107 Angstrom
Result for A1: -0.07 mag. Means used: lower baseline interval 18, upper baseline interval 22.4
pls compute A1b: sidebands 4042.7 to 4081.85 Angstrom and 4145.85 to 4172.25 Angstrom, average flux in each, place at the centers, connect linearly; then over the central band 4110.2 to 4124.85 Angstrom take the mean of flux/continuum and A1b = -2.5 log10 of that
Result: 0.03 mag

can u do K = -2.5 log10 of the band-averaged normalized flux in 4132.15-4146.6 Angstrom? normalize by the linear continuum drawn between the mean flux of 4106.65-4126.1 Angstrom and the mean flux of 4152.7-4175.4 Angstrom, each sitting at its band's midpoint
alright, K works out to 0.03 mag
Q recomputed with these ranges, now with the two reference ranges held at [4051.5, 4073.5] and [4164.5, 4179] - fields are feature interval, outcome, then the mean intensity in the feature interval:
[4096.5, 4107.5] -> 0.7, 18.4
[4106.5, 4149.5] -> -1.5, 21.2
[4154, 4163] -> -1.7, 25.7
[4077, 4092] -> -2.8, 22.7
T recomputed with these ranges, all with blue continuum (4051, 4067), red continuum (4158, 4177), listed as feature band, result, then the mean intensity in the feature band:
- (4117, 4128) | -0.6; 22.3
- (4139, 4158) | -0.2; 22.6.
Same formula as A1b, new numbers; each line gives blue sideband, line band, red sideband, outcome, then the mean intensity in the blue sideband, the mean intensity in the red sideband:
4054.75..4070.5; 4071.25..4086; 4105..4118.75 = -0.14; 18.2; 19.9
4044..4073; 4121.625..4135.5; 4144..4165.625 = 0.03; 17.9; 24.3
